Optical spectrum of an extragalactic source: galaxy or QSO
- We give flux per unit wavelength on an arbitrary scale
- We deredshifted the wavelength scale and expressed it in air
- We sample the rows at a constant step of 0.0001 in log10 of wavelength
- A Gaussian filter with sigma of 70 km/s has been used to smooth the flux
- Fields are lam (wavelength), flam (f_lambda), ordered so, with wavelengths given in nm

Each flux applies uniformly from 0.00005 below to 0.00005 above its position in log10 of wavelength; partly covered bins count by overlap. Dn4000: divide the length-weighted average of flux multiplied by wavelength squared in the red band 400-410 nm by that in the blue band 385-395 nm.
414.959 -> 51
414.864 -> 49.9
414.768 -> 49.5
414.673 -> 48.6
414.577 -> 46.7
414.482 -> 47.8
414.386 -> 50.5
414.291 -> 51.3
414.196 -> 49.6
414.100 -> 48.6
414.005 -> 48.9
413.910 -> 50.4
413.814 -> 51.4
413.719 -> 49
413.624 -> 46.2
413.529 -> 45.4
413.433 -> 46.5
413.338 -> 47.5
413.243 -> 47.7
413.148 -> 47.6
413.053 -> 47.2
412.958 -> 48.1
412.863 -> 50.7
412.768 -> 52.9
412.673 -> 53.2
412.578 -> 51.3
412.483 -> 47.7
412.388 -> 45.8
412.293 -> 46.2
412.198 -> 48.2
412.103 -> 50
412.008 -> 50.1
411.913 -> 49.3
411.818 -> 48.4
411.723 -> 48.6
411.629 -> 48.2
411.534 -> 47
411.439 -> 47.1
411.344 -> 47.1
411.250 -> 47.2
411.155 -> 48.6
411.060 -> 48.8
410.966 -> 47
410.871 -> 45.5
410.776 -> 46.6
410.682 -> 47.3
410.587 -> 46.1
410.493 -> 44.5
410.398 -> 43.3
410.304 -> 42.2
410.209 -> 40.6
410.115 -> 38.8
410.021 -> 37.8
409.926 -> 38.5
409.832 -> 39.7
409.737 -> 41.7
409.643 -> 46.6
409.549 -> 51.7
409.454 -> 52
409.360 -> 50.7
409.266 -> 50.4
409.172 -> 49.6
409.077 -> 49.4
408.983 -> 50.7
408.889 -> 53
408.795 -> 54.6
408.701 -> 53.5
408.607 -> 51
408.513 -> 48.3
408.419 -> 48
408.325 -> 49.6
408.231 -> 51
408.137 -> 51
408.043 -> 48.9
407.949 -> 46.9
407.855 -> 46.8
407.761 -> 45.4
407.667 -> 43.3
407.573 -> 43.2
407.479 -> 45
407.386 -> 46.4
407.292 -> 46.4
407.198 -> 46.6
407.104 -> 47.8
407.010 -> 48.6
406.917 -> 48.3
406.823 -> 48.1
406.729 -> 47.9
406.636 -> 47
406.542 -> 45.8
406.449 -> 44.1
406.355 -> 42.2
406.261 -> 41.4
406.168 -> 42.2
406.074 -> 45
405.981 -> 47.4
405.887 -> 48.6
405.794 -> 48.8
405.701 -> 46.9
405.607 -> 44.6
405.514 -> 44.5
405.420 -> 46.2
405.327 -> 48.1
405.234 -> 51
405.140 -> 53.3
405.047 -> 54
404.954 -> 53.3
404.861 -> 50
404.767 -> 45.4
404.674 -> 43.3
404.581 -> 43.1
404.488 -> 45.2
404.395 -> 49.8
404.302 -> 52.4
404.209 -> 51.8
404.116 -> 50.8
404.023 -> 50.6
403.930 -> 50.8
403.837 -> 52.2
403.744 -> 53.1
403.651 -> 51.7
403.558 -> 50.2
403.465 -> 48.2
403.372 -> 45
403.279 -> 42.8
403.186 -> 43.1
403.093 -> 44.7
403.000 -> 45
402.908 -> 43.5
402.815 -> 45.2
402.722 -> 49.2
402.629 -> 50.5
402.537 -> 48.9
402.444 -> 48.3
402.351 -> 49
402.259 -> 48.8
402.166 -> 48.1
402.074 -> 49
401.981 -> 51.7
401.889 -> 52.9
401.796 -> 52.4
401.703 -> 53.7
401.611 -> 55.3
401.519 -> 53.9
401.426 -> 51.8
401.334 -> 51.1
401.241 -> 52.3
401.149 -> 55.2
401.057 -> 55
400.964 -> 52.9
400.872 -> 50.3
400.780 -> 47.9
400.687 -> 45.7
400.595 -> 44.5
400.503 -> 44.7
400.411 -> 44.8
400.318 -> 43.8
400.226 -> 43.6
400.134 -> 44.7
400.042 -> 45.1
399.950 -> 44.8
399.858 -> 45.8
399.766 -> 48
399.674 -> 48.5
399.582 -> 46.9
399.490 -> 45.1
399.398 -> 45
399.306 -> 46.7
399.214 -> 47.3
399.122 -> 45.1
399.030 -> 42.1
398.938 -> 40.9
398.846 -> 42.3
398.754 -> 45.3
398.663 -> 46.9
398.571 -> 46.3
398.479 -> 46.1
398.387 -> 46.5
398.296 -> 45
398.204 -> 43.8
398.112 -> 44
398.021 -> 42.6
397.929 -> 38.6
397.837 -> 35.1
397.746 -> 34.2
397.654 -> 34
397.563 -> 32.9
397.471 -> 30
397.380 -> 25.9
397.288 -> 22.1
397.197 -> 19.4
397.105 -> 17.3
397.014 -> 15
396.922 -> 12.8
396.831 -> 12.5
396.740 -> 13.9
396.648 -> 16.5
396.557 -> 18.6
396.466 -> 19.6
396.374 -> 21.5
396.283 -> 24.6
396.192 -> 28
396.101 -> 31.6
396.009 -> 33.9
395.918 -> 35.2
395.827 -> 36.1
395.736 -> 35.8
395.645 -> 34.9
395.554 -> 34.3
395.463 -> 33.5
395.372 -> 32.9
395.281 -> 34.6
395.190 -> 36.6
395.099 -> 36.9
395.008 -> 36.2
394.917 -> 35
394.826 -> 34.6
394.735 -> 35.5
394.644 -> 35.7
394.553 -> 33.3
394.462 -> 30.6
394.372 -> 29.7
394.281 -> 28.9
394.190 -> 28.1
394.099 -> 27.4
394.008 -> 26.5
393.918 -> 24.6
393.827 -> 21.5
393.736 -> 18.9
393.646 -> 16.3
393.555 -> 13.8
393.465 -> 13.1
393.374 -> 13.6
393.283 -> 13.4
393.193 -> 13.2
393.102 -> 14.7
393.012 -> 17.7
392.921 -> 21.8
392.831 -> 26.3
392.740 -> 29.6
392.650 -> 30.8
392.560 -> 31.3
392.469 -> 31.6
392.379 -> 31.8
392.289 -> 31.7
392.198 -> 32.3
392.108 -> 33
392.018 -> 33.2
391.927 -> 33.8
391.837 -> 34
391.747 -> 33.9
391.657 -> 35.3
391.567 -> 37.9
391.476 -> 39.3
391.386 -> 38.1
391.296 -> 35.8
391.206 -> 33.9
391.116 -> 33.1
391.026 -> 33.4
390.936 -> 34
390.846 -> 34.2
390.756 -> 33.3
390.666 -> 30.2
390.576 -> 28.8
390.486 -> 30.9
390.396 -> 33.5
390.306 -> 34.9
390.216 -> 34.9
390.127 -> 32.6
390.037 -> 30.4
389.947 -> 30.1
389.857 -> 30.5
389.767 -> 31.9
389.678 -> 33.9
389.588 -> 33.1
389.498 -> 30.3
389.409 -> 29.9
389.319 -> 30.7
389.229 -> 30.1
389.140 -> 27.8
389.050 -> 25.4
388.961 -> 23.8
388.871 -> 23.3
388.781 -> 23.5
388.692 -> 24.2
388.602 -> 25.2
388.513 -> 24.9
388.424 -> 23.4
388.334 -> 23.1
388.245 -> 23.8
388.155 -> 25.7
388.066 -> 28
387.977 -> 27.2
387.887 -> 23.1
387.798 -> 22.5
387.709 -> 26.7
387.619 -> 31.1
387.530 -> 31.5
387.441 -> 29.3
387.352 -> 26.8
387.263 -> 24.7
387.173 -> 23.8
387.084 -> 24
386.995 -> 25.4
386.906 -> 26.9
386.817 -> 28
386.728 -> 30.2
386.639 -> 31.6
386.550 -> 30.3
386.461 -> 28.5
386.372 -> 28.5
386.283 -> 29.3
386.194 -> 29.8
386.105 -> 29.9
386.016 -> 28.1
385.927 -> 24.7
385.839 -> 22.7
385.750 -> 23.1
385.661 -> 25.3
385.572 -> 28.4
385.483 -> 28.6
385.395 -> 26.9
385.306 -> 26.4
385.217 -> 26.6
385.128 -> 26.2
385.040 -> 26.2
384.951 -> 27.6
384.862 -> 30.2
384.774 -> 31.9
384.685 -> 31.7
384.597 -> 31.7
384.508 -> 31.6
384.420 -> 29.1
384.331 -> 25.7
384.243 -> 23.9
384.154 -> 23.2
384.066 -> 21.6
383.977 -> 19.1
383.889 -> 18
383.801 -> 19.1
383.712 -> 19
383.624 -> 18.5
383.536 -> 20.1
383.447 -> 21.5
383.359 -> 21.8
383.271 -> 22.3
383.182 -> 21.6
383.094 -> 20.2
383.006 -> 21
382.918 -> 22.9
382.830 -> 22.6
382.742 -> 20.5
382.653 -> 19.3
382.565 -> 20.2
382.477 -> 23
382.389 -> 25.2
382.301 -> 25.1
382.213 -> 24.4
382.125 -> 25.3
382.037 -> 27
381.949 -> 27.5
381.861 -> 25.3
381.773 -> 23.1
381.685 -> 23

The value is 1.84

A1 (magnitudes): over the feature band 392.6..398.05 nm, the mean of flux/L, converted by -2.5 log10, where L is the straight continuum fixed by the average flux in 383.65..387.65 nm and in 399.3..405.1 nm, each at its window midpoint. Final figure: 0.43 mag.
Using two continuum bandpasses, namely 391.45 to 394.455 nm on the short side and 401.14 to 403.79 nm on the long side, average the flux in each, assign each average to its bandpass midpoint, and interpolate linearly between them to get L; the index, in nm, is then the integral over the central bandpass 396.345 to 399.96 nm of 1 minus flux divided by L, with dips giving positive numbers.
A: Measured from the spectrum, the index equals 0.38 nm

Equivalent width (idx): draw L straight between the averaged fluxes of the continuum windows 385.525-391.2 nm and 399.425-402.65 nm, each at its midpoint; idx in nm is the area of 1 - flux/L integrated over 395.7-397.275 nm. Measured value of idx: 0.70 nm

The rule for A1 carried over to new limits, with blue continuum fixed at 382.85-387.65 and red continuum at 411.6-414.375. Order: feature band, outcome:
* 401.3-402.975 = -0.250 mag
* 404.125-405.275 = -0.177 mag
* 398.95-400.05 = -0.211 mag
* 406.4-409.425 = -0.087 mag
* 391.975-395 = 0.241 mag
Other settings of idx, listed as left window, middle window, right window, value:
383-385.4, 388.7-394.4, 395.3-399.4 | 0.11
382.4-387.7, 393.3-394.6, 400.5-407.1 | 0.48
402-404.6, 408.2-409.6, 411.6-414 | -0.07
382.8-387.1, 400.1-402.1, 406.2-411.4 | -0.50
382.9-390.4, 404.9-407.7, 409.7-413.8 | -0.31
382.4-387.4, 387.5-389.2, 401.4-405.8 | 0.23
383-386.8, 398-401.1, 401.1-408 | -0.25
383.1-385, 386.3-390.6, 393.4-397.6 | -0.50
